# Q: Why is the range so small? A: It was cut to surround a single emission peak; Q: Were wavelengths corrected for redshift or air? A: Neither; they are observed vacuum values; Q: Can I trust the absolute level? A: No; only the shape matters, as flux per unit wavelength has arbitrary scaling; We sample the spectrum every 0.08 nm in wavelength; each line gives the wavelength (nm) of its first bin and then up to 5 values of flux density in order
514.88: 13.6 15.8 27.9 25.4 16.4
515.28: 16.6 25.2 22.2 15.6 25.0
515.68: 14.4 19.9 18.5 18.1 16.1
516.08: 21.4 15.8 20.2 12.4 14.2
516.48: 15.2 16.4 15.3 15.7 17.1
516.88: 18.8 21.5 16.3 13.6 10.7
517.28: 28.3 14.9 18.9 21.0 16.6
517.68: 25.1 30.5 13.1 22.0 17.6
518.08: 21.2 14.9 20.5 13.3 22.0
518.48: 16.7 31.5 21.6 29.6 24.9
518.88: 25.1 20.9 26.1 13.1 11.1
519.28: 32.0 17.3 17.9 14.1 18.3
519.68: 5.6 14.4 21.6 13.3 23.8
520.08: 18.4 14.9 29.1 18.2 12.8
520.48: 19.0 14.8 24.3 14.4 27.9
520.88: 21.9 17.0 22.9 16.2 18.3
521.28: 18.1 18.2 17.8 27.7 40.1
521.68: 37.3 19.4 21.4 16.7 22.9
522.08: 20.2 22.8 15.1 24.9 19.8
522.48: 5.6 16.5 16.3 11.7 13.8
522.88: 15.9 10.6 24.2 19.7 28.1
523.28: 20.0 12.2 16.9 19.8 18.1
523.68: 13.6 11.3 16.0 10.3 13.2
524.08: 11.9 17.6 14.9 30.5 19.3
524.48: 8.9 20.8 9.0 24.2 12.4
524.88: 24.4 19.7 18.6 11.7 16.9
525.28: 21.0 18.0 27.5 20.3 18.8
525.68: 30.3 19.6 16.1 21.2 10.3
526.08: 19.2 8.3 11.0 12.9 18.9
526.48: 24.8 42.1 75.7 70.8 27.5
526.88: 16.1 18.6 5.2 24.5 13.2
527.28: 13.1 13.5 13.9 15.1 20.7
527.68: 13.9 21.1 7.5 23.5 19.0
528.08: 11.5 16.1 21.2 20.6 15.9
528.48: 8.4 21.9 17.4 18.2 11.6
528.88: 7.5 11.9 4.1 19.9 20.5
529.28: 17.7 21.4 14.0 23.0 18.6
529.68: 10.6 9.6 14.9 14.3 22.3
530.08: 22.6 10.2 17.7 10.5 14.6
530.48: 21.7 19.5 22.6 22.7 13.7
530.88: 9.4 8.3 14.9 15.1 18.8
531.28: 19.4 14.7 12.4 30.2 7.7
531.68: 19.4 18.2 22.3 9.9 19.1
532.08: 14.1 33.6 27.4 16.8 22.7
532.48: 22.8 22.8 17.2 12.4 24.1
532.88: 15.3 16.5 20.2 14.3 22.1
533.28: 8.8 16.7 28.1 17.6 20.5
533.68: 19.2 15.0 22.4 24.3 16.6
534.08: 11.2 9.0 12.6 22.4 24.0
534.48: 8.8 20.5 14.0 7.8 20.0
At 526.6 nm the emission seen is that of [O III] 5007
